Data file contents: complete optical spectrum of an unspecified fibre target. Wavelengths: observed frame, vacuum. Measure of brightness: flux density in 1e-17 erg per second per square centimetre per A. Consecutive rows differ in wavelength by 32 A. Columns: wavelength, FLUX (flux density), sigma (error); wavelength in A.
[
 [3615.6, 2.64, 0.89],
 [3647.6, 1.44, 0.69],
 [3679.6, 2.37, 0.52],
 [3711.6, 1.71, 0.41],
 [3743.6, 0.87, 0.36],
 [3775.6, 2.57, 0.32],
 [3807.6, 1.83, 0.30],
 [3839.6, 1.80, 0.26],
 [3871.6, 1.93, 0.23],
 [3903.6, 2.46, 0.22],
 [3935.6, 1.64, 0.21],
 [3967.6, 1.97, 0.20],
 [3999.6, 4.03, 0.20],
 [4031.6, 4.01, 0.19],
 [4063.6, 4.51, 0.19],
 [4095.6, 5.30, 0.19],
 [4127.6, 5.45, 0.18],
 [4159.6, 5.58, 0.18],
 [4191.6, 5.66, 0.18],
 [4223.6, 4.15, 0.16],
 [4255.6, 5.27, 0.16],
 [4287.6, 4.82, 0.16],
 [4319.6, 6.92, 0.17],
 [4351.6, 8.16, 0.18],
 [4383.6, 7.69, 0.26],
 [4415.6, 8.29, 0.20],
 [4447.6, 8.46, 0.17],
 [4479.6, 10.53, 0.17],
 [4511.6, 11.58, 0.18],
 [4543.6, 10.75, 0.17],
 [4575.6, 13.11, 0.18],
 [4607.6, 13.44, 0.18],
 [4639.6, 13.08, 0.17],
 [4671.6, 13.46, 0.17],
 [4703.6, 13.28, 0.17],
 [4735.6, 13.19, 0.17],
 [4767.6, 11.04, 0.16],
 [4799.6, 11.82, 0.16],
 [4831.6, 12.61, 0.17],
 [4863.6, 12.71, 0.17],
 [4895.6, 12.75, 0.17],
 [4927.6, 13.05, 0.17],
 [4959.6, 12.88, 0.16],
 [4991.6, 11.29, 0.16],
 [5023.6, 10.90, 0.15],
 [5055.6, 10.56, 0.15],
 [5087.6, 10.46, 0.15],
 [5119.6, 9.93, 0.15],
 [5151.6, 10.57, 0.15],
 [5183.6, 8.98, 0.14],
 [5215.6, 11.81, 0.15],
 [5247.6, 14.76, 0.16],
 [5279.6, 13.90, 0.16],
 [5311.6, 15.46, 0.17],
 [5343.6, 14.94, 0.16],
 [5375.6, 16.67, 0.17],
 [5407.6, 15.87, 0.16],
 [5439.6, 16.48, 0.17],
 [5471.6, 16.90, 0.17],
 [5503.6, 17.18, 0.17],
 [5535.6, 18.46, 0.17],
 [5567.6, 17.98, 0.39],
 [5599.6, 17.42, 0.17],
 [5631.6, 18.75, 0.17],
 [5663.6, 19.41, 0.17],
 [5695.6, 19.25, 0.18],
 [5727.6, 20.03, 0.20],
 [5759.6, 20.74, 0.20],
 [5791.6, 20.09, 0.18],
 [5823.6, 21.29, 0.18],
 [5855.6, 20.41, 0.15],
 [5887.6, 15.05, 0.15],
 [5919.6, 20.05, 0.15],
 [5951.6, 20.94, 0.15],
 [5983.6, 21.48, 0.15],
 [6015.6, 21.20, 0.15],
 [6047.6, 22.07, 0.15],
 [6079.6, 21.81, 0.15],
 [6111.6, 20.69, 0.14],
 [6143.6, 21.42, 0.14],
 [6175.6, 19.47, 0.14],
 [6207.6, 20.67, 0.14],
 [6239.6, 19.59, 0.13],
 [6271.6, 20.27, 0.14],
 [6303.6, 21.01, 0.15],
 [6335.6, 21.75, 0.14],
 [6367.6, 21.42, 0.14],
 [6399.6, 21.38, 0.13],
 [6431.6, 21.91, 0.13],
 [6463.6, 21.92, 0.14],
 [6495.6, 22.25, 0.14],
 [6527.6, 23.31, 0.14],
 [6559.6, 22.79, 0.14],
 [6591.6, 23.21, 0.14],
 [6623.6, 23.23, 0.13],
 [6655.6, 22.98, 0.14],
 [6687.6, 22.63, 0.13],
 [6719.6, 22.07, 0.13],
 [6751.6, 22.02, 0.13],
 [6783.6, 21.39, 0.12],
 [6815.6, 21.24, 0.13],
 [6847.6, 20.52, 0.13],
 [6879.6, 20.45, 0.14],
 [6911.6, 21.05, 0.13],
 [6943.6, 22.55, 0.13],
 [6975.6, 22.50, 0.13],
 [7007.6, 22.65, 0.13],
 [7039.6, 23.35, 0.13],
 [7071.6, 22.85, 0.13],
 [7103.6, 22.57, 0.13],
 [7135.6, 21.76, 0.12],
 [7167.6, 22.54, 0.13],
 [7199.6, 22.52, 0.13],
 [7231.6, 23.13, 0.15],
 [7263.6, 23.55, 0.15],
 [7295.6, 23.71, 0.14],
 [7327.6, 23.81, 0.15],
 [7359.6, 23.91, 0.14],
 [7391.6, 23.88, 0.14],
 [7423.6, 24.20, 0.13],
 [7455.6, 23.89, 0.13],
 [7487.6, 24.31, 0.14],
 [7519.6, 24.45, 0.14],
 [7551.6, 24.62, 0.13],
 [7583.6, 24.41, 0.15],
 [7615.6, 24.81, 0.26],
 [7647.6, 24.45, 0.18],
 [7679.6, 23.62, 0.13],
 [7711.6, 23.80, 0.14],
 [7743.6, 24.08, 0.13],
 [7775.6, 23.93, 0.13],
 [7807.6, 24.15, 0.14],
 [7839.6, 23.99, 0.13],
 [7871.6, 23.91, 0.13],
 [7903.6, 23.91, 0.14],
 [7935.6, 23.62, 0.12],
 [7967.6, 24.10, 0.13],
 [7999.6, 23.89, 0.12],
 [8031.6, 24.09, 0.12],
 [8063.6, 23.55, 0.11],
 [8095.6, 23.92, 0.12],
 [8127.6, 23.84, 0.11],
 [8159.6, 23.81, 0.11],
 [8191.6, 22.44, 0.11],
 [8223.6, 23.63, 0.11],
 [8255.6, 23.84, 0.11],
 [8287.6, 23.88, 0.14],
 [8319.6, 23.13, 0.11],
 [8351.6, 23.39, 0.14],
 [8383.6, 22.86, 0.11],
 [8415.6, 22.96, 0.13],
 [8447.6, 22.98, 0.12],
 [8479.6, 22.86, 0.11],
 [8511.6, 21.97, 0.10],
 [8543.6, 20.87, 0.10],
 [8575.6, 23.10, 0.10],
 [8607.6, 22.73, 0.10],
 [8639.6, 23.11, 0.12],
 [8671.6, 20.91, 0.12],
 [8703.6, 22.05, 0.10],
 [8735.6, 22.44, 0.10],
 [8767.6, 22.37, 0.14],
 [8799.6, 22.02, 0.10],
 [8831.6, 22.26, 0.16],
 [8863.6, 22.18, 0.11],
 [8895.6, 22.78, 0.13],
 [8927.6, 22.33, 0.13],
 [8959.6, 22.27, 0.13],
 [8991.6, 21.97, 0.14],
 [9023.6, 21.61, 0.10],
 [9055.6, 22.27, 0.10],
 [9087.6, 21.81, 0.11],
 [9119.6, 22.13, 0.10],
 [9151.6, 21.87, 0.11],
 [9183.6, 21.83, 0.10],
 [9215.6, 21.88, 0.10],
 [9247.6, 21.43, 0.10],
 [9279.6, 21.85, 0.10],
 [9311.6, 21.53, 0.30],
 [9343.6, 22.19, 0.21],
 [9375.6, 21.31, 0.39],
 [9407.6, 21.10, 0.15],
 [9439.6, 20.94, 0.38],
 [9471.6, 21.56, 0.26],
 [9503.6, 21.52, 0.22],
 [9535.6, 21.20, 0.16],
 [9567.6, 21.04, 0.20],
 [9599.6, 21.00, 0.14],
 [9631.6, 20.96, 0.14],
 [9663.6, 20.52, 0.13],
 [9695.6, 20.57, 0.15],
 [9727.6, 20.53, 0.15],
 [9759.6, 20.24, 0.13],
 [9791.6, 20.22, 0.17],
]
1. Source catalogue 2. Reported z 0.00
